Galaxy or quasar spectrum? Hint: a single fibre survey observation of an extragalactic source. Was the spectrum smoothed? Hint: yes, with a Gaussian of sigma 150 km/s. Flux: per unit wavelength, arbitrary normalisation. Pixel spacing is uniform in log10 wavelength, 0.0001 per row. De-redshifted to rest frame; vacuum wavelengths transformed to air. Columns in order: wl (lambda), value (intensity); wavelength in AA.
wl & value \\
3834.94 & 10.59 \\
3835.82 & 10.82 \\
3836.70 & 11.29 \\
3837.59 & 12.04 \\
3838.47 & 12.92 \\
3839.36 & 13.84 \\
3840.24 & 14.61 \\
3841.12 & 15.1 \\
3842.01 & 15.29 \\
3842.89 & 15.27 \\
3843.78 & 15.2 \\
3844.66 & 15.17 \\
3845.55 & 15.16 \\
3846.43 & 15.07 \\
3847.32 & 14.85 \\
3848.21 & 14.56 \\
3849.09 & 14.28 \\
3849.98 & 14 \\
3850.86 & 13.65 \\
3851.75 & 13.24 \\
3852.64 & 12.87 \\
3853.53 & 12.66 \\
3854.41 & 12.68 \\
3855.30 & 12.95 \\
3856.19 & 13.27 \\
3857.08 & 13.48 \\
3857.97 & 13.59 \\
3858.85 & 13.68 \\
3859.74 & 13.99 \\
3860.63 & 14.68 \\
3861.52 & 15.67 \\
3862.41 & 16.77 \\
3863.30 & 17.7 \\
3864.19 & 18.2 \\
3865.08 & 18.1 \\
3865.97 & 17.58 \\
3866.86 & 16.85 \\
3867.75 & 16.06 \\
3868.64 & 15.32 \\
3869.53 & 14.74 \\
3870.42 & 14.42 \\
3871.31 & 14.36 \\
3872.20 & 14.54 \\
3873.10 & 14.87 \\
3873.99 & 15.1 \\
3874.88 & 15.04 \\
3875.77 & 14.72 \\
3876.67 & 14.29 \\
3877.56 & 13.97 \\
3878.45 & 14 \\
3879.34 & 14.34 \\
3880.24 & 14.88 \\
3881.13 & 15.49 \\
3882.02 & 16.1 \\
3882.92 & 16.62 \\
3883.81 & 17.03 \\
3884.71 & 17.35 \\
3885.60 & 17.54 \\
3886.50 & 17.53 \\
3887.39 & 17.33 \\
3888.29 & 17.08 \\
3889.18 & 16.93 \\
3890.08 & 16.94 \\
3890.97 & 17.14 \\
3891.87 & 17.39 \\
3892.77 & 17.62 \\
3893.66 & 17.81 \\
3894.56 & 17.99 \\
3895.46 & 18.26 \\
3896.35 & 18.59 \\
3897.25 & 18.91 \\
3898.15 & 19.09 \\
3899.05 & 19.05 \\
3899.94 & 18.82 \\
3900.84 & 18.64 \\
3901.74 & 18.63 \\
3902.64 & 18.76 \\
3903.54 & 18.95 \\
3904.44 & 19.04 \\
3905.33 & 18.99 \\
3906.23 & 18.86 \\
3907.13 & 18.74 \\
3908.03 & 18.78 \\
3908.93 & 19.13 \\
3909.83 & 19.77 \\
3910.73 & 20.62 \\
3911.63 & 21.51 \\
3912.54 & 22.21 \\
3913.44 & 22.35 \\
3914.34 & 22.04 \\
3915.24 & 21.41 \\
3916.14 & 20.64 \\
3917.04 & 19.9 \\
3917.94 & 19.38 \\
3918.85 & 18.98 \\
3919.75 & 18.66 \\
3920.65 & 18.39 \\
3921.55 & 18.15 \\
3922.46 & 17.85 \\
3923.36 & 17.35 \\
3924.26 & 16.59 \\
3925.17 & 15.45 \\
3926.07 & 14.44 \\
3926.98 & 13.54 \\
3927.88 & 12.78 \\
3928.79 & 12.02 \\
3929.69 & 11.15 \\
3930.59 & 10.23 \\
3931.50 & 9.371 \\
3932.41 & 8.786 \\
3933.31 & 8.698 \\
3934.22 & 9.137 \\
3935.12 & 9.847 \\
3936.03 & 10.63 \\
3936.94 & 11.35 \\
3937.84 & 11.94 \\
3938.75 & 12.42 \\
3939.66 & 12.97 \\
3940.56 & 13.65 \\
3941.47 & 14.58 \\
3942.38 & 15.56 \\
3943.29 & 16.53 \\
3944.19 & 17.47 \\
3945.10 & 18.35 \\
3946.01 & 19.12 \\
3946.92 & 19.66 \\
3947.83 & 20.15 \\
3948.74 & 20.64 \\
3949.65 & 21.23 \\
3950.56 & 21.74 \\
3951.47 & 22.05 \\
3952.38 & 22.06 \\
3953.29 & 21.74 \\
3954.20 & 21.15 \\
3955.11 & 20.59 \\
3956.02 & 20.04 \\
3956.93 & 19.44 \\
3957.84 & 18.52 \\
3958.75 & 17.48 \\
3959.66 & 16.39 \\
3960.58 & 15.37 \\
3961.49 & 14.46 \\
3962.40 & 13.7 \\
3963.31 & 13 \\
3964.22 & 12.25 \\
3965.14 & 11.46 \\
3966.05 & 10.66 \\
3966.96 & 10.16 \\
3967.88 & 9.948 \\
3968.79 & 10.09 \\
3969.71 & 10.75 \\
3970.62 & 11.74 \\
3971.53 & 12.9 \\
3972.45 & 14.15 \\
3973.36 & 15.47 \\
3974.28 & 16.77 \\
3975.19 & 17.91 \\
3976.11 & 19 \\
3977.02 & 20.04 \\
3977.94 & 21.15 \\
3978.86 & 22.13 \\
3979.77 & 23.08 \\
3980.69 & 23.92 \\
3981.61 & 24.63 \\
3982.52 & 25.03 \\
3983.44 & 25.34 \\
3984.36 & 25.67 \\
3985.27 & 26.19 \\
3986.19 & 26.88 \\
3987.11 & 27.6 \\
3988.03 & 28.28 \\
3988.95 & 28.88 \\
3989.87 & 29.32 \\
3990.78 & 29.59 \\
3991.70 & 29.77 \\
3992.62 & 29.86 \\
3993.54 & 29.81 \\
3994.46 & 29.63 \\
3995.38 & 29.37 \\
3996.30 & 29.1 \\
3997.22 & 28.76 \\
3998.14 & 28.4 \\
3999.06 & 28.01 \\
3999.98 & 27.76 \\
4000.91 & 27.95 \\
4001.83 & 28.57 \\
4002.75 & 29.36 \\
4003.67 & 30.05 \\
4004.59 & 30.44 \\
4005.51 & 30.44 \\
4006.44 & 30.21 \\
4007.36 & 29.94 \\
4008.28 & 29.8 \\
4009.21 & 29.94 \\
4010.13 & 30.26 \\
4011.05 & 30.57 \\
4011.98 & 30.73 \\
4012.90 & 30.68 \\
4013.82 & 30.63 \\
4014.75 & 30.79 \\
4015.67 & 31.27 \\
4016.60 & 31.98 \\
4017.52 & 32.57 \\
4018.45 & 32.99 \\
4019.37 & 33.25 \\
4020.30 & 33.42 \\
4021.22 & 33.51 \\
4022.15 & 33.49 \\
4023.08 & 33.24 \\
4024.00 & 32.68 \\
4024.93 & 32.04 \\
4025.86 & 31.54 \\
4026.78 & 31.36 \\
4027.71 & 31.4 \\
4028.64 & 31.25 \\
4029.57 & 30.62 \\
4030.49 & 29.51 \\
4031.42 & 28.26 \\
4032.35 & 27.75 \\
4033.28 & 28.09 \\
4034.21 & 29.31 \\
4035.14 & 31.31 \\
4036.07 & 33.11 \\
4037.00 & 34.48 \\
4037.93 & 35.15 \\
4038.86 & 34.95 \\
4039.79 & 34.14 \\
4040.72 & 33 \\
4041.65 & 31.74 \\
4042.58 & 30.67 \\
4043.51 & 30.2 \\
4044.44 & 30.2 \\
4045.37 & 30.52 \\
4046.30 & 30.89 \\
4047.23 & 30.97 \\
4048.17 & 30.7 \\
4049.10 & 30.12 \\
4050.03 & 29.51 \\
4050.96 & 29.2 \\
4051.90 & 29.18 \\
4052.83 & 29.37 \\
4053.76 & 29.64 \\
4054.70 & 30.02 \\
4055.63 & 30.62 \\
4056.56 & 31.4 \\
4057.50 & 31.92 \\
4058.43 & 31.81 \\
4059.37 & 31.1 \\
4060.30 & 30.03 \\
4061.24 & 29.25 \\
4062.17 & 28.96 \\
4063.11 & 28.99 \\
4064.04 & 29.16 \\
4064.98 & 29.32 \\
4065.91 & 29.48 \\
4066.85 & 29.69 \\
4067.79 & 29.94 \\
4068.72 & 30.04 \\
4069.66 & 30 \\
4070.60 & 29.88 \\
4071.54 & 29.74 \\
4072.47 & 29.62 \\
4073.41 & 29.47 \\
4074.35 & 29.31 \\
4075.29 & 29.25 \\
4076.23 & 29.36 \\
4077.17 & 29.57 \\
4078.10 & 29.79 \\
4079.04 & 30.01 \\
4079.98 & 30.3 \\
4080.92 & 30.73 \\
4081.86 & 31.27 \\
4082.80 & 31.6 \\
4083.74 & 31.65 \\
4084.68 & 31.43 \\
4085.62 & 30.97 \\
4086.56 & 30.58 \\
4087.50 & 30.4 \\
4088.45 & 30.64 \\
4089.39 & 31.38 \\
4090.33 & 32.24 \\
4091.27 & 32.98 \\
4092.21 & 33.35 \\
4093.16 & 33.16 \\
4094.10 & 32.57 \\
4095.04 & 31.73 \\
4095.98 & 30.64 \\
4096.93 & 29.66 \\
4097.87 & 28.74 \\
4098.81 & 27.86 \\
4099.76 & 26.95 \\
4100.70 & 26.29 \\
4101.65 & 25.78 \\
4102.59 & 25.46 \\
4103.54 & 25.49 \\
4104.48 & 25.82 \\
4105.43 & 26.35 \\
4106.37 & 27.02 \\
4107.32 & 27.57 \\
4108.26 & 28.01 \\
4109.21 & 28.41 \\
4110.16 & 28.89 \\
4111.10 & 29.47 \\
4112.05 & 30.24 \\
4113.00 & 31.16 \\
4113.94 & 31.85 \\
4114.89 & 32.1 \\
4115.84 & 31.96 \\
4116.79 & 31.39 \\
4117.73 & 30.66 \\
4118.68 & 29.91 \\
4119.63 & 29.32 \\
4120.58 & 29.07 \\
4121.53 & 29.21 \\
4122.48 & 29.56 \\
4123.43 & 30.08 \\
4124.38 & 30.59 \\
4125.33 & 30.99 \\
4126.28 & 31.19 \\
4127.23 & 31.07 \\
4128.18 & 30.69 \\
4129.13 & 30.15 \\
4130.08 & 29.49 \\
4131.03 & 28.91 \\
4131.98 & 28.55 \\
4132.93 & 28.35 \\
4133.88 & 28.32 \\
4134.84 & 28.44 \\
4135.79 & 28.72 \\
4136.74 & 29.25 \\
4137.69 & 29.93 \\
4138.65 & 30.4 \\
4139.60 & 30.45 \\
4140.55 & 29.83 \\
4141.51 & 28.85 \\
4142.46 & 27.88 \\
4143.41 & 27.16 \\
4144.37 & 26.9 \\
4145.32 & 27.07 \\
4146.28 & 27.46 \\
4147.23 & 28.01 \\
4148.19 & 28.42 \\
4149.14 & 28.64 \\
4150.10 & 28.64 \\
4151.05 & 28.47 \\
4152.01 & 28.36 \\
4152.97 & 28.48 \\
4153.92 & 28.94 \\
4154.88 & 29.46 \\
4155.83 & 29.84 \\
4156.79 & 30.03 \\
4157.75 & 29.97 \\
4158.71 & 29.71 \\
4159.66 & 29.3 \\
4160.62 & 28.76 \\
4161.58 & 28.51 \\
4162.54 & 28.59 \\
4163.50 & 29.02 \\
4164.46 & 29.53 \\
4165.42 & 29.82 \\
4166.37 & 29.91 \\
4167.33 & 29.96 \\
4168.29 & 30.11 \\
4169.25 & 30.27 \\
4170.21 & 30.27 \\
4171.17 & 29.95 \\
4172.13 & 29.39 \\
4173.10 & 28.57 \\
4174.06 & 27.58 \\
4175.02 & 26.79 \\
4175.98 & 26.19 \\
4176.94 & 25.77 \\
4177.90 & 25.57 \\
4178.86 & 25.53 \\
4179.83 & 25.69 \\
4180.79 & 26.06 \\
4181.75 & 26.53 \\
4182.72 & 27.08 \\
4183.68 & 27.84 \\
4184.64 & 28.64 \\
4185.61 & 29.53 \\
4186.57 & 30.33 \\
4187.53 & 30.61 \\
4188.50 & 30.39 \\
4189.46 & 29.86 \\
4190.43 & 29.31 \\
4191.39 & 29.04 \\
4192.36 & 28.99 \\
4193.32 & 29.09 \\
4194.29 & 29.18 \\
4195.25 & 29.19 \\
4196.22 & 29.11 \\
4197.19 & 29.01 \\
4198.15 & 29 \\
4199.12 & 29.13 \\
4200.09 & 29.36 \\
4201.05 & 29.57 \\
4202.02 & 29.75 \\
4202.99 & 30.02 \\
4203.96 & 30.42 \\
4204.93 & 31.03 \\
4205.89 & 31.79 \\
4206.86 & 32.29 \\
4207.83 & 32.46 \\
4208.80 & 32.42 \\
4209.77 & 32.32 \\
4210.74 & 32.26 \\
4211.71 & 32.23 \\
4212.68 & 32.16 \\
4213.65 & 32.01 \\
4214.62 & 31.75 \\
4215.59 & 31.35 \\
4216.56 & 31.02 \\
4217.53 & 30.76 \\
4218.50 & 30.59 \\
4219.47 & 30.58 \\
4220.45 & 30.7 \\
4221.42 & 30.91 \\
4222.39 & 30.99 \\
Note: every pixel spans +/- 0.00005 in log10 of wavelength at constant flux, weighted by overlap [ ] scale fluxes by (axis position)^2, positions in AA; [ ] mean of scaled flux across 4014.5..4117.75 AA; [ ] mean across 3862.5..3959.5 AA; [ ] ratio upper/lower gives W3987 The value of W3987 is 1.94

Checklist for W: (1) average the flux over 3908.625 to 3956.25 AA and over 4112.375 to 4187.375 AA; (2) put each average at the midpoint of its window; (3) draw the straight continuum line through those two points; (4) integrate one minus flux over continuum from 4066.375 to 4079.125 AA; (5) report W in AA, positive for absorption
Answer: -2.6 AA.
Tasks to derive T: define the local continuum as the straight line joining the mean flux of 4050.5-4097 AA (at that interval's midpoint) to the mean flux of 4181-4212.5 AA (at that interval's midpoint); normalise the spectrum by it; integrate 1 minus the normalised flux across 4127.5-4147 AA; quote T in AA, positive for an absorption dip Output 0.9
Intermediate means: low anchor 30.5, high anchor 29.9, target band 28.9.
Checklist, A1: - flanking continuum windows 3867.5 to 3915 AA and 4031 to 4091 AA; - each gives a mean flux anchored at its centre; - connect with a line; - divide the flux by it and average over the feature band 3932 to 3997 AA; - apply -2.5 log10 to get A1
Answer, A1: 0.23 mag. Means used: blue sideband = 17.5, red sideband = 30.5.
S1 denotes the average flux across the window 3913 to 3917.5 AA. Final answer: 21.3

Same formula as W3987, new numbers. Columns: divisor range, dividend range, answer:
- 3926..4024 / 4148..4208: 1.47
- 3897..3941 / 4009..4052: 2.02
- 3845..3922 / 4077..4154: 1.96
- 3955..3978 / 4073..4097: 2.20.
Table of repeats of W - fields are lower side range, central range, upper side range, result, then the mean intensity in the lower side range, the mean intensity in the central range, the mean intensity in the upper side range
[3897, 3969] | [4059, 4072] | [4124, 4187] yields -3.16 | 16.7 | 29.7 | 28.8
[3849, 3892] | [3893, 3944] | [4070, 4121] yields 4.60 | 15.3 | 16.6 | 29.8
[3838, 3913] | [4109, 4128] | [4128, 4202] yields -2.57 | 16.3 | 30.4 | 28.8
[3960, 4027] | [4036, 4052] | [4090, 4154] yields -2.87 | 25.2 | 31.6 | 29.3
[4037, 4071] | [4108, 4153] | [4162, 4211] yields 0.63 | 30.7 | 29.4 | 29.2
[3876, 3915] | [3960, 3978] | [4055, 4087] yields 7.19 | 18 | 13.9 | 30.2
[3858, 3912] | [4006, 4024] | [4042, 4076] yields -3.27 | 17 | 31.6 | 30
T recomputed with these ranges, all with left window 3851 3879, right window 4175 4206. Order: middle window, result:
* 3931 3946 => 4.34 AA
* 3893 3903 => -1.46 AA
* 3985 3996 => -4.73 AA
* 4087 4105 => -3.59 AA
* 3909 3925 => -2.50 AA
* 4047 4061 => -4.60 AA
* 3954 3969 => 3.11 AA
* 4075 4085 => -2.72 AA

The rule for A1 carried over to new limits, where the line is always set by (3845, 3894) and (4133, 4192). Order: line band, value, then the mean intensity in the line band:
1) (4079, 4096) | -0.240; 31.5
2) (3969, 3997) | -0.138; 23.4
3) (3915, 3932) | 0.112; 16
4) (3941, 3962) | 0.013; 18.9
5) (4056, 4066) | -0.246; 30.2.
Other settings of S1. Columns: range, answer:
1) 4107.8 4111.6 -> 28.7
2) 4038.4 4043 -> 32.9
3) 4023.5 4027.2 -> 32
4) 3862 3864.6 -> 17.6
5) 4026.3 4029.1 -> 31.4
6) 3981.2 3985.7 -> 25.4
